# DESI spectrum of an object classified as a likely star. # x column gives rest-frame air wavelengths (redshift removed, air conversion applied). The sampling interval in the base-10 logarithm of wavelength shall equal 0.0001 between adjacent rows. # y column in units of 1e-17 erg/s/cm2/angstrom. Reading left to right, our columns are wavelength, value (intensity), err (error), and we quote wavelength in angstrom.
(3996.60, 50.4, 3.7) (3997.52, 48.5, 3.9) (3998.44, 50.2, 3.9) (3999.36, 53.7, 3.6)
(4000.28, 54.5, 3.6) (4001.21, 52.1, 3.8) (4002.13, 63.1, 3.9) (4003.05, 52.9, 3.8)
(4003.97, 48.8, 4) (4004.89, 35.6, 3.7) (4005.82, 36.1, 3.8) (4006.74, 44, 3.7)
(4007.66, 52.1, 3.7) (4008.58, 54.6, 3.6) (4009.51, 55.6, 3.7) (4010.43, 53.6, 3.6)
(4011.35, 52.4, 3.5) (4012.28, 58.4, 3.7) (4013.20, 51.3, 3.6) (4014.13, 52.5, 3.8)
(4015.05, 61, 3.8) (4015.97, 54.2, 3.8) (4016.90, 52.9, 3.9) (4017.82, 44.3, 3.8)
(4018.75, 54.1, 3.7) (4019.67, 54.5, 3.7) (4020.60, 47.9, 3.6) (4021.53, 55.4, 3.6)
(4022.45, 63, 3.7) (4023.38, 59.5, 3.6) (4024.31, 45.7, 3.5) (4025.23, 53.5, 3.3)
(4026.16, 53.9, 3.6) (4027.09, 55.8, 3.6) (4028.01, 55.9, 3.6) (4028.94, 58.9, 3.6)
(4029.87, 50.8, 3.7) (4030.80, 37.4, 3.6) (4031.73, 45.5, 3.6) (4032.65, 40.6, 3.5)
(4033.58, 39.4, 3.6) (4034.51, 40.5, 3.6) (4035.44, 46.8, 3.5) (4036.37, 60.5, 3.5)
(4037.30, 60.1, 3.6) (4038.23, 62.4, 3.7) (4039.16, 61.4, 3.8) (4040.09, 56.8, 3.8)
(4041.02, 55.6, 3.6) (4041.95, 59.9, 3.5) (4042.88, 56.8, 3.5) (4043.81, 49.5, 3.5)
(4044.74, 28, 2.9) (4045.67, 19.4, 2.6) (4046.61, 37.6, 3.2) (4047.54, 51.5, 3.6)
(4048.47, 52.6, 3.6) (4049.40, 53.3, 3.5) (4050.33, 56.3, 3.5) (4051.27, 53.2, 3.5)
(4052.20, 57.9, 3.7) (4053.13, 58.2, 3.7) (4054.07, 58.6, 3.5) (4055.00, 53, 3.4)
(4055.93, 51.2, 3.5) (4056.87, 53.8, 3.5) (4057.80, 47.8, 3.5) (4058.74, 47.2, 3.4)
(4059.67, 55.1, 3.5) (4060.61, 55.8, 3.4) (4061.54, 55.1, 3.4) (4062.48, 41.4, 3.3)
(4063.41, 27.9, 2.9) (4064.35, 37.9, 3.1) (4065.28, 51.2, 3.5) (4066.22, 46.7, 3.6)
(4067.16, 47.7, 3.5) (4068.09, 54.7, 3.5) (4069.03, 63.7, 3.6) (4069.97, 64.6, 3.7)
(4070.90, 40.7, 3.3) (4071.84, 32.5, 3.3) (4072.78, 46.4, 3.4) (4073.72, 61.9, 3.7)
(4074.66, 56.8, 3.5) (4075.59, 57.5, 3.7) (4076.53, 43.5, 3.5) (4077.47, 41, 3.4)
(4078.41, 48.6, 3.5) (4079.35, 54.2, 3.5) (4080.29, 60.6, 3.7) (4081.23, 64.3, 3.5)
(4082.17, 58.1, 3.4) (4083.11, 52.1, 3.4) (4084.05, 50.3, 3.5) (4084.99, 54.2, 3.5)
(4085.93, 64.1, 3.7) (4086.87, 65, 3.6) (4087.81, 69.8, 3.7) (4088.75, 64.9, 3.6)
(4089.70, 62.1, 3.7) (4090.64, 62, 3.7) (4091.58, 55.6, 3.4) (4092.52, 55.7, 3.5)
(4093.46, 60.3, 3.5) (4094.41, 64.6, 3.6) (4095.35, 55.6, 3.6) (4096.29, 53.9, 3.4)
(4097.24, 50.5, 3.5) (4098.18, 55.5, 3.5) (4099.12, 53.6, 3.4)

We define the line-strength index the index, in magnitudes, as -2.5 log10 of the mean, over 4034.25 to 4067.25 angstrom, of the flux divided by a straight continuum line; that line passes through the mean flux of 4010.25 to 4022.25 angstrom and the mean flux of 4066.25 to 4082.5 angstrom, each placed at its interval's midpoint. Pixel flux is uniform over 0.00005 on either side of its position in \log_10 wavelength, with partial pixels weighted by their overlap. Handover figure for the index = 0.055 mag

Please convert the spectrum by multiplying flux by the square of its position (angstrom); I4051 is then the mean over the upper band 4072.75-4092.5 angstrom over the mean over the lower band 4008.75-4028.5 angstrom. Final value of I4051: 1.1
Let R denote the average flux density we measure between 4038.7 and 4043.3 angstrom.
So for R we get 58.1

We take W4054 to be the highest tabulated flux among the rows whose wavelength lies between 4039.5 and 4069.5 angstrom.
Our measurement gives 63.7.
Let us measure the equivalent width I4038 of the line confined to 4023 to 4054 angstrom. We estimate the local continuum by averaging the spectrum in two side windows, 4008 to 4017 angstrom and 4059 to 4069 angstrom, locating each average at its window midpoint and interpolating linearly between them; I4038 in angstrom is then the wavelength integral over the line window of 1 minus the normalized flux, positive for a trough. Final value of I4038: 0.3 angstrom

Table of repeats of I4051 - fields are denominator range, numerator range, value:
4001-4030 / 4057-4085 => 0.99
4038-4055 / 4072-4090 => 1.11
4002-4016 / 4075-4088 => 1.12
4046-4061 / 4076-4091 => 1.11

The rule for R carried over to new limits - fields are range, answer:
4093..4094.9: 62.2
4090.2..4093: 57.9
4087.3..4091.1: 64.6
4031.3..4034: 41.9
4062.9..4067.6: 42.2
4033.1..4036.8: 46.6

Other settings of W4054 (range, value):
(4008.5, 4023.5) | 63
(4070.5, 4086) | 64.3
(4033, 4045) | 62.4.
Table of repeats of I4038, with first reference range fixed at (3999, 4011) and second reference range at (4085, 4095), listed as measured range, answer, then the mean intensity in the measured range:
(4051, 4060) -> 0.58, 53.6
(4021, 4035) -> 0.83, 50.4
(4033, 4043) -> 0.12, 54.3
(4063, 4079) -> 2.92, 48.5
